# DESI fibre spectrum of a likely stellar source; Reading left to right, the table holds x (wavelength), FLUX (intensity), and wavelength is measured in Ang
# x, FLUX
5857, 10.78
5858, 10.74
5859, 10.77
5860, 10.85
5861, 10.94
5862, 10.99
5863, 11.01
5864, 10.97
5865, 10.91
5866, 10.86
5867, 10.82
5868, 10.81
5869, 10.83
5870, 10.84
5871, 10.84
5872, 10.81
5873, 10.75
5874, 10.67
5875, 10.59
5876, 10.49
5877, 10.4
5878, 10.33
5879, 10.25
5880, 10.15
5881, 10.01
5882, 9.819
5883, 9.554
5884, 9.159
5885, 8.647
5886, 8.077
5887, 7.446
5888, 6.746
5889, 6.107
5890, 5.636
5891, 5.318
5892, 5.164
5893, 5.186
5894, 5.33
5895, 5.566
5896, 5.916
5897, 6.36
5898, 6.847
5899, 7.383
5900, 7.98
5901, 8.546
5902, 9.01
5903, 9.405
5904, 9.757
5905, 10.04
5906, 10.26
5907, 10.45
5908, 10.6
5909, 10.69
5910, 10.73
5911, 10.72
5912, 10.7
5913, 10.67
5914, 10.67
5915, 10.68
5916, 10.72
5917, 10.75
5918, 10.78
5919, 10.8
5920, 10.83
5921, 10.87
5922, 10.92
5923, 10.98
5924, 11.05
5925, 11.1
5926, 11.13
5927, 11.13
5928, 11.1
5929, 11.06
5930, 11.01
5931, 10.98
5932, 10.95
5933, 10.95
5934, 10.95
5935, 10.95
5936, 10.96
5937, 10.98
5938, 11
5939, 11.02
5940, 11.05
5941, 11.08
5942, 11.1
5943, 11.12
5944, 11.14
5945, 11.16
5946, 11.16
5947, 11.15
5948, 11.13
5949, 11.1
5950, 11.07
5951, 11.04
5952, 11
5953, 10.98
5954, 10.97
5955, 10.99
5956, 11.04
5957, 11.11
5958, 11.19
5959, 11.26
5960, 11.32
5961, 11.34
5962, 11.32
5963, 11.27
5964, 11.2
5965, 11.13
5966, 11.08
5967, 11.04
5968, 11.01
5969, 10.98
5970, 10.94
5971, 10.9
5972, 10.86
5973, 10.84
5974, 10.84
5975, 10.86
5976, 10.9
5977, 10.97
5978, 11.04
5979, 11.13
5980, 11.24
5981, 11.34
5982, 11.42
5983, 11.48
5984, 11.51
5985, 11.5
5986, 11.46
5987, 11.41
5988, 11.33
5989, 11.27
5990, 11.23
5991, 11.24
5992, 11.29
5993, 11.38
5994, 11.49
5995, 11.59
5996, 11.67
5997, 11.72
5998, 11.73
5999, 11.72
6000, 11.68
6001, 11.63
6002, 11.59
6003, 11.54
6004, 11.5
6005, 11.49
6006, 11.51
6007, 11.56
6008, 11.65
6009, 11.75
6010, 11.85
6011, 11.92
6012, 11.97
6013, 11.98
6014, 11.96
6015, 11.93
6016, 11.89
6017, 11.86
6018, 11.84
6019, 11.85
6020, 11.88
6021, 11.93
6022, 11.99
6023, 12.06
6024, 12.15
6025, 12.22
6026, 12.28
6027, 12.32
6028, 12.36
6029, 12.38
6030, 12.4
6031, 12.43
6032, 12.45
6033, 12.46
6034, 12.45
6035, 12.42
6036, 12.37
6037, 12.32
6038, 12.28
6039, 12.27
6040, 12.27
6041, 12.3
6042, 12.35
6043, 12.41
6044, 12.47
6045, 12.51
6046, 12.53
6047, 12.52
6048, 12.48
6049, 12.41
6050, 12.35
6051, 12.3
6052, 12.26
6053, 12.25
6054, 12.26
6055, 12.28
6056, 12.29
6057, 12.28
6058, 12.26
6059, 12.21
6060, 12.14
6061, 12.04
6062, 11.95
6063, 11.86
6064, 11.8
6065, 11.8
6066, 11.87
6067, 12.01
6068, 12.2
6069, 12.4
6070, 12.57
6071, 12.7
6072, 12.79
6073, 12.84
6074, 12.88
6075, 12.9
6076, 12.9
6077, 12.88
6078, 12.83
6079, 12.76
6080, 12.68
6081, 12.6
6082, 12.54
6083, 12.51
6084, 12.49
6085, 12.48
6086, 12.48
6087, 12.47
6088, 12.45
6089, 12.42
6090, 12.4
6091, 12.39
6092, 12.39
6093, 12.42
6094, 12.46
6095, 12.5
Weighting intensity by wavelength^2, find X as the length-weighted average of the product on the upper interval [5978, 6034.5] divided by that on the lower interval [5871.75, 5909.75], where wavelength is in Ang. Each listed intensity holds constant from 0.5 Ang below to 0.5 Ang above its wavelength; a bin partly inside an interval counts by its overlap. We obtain 1.43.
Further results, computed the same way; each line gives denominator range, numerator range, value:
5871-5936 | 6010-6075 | 1.35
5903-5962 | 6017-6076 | 1.17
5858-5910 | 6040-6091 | 1.44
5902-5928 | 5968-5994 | 1.07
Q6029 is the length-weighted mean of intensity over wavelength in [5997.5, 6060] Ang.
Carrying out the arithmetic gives 12.1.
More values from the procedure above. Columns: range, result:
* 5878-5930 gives 9.22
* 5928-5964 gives 11.1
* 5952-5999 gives 11.2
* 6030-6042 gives 12.4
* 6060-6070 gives 12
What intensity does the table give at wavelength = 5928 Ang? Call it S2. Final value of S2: 11.1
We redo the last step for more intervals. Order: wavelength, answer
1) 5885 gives 8.647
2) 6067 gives 12.01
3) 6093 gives 12.42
